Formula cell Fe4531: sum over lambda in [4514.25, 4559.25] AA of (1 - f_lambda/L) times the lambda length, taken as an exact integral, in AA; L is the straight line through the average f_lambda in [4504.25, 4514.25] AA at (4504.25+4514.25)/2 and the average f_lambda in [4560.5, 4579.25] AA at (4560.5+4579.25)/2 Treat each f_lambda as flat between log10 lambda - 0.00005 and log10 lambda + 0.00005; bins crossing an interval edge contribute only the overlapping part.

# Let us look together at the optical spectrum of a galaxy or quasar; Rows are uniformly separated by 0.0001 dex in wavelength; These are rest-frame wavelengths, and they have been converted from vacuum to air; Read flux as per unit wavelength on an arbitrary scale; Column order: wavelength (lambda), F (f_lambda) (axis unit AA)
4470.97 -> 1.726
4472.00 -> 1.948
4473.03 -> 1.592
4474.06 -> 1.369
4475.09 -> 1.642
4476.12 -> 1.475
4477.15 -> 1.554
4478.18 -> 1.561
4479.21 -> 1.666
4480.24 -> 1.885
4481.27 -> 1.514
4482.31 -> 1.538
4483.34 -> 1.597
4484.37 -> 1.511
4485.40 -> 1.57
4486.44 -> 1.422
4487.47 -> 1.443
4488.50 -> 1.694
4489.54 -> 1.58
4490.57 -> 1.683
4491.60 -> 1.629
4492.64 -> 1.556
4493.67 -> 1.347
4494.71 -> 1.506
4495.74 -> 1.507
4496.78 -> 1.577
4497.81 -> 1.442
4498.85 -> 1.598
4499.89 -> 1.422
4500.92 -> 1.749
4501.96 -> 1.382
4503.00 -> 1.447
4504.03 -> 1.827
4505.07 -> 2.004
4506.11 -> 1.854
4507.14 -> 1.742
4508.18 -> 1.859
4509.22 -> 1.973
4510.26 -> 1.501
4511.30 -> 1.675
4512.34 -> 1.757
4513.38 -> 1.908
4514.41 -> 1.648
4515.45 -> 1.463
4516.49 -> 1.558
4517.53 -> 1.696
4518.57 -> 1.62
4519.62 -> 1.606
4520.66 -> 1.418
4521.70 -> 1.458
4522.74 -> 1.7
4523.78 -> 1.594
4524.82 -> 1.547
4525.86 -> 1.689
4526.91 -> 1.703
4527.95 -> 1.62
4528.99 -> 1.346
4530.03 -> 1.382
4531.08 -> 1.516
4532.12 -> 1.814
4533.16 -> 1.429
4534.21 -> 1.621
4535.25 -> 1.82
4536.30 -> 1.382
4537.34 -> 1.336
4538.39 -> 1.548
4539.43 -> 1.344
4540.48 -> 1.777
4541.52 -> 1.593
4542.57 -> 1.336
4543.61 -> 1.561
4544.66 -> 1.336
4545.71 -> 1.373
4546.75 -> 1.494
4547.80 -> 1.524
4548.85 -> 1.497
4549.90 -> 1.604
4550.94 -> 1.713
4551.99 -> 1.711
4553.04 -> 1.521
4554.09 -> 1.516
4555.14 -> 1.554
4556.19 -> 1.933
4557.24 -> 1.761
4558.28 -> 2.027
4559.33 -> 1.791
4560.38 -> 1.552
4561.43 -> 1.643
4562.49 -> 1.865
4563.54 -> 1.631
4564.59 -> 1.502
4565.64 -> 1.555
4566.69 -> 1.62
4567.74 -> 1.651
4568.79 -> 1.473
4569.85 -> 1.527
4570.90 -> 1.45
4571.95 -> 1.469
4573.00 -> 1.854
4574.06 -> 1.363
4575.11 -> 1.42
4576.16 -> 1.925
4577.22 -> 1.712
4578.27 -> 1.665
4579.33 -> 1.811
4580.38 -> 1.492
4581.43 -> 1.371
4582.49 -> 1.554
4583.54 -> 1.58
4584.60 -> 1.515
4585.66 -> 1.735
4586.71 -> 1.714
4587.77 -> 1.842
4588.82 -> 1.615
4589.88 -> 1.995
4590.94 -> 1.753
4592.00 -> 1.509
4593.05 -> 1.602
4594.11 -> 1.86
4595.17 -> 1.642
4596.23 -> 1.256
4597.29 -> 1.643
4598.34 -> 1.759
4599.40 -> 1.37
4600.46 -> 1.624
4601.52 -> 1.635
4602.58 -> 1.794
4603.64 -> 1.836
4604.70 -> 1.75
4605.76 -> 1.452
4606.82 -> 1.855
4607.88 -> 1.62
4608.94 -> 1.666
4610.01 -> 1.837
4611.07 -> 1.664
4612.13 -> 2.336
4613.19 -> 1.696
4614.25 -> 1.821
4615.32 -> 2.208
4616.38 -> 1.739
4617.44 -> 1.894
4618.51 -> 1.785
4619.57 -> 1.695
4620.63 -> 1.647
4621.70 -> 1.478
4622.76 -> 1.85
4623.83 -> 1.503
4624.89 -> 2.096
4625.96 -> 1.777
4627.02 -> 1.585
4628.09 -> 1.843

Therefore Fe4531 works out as 3.6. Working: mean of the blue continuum 1.8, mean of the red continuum 1.61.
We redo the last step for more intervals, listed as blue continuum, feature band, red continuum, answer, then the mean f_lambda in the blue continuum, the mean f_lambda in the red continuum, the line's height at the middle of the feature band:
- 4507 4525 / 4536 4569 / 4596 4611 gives 1.32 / 1.65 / 1.66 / 1.65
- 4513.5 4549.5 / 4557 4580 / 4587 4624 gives -0.19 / 1.54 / 1.72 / 1.63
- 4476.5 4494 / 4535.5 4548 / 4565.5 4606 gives 1.03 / 1.58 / 1.63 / 1.6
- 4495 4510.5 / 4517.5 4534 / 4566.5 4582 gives 0.68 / 1.66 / 1.59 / 1.64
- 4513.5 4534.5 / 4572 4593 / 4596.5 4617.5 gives 0.64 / 1.58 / 1.75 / 1.7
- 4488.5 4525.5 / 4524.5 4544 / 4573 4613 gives 1.13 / 1.63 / 1.67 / 1.64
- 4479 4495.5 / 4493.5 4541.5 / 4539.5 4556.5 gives -1.31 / 1.57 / 1.55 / 1.56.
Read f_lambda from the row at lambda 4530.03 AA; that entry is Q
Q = 1.382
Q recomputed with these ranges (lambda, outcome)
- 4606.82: 1.855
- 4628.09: 1.843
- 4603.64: 1.836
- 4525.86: 1.689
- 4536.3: 1.382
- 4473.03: 1.592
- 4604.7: 1.75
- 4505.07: 2.004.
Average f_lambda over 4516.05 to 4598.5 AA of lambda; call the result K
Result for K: 1.6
